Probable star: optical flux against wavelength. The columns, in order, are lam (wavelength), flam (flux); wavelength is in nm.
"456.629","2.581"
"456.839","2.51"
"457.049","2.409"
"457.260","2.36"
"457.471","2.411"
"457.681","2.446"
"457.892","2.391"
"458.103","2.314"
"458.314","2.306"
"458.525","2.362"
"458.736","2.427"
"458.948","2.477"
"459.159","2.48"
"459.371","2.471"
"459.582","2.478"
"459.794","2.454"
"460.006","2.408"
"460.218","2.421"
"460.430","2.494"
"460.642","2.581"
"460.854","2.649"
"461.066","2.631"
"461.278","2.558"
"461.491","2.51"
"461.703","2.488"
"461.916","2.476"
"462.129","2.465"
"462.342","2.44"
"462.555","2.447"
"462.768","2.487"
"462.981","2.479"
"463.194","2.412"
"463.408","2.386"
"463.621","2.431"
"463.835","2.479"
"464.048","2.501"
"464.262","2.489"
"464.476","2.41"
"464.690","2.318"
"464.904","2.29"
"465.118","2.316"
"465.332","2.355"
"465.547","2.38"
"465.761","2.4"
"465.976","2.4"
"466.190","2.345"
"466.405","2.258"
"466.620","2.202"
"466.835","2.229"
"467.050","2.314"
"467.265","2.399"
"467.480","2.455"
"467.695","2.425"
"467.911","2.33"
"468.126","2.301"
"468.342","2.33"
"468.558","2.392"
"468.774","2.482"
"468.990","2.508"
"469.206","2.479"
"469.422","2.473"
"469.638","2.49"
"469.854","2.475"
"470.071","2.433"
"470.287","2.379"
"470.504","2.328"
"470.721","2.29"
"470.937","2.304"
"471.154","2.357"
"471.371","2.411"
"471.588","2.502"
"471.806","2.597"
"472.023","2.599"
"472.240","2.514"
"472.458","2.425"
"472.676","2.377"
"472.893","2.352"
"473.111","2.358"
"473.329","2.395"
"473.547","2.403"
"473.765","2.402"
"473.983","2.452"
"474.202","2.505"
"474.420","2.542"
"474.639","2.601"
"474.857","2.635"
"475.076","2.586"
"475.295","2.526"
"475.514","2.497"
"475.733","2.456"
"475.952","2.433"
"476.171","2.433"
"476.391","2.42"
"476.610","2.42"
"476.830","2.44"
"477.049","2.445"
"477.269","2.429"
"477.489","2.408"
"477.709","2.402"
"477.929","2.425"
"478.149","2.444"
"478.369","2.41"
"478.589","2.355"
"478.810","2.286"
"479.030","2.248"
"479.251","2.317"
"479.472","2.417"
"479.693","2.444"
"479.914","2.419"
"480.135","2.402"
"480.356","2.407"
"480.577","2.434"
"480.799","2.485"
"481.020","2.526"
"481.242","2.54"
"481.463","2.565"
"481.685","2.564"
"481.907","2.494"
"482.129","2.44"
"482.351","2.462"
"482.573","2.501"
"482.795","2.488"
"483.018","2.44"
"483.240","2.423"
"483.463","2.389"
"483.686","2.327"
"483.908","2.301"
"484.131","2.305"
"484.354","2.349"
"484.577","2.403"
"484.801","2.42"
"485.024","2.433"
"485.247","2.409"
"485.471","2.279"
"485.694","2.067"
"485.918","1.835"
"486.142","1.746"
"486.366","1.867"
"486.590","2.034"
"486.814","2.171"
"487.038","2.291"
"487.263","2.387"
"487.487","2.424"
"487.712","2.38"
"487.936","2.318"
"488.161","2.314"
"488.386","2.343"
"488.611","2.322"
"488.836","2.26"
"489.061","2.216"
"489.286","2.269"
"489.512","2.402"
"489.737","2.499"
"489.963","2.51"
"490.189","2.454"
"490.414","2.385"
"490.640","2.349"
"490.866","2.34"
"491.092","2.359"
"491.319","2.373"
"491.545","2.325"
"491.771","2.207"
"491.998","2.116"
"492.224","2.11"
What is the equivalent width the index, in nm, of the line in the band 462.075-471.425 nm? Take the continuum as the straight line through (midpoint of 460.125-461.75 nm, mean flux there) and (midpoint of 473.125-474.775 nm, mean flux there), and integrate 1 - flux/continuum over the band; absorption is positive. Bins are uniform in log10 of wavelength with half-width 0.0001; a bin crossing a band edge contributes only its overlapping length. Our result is 0.44 nm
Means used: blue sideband 2.55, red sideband 2.47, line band 2.39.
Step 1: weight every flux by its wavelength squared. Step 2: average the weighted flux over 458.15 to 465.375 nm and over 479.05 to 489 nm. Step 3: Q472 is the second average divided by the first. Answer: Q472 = 1.05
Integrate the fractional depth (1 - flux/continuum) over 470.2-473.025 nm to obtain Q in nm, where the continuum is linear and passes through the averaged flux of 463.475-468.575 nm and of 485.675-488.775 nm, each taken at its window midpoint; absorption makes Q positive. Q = -0.12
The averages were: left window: 2.36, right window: 2.18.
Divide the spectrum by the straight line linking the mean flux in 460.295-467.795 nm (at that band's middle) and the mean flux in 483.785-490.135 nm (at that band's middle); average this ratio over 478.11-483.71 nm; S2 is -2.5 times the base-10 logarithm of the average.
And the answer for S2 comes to -0.055 mag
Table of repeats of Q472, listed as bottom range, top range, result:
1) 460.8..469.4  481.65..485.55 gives 1.08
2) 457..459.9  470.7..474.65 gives 1.08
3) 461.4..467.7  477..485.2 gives 1.08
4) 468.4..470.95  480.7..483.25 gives 1.09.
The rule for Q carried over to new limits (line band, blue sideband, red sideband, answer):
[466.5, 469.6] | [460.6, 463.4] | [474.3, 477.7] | 0.14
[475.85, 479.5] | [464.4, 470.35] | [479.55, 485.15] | 0.04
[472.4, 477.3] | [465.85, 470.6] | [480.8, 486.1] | -0.16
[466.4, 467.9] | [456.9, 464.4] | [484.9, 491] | 0.05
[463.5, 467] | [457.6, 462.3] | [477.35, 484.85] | 0.13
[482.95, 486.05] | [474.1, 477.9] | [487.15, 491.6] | 0.13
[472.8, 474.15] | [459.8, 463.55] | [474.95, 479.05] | 0.02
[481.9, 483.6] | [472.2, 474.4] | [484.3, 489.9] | -0.10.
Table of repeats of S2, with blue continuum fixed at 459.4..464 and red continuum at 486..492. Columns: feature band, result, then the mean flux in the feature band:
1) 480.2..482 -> -0.07 mag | 2.5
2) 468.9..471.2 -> 0.01 mag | 2.41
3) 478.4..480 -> 0.00 mag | 2.36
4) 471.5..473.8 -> -0.02 mag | 2.45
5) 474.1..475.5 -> -0.08 mag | 2.56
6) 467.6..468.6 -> 0.04 mag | 2.35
